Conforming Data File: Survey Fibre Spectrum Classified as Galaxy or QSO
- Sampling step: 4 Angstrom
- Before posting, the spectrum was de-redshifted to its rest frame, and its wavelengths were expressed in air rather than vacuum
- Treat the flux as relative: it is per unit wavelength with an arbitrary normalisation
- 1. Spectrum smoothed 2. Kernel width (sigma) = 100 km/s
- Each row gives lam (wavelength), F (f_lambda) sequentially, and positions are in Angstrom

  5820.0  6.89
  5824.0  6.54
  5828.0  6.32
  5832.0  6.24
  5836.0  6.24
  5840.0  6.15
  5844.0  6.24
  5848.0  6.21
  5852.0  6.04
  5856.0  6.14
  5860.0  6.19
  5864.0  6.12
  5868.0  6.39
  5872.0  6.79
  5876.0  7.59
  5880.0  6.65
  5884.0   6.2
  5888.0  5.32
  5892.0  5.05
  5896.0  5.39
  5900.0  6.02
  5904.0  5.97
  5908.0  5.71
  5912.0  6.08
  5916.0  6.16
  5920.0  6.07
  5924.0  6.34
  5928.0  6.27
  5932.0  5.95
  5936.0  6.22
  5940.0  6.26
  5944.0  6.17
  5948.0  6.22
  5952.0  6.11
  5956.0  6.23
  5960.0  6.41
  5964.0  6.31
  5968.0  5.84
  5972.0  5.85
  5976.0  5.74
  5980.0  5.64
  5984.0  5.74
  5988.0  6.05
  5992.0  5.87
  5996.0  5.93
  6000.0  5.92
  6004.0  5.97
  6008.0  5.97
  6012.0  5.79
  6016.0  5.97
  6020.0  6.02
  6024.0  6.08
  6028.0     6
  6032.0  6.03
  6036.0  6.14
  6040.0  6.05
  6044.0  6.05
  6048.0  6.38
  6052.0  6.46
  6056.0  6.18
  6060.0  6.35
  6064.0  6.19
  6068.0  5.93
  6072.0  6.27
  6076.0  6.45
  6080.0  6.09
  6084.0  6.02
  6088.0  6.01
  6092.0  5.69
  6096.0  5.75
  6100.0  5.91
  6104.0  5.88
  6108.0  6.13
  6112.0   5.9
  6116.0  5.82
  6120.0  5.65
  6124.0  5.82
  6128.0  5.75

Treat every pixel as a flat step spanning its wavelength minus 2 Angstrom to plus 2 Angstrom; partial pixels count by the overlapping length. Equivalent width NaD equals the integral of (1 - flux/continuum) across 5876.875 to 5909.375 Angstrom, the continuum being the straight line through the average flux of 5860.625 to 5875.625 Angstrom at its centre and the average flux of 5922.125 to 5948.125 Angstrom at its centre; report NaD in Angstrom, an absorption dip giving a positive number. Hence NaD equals 2.8 Angstrom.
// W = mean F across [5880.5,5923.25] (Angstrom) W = 5.84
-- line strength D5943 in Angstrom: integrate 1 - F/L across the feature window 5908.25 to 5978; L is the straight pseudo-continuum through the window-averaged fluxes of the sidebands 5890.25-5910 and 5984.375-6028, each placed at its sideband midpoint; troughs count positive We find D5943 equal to -4.3 Angstrom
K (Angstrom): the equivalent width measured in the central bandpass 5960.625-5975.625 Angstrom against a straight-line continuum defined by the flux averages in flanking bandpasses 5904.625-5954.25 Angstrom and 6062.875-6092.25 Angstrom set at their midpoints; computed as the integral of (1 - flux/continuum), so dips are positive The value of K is 0.3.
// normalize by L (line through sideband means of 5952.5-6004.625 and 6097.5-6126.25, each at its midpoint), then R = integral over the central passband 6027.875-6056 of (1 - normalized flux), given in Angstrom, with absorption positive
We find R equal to -1.2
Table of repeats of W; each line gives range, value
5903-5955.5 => 6.12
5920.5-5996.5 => 6.06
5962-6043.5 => 5.95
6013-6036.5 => 6.02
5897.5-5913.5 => 5.92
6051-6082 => 6.23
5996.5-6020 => 5.93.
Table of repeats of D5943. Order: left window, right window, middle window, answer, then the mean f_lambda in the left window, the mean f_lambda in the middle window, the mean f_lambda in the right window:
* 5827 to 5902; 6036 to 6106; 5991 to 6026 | 1.0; 6.17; 5.95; 6.1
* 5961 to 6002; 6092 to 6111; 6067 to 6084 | -0.8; 5.9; 6.18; 5.89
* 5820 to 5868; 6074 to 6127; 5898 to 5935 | 0.6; 6.26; 6.07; 5.93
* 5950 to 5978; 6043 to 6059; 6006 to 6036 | 1.1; 6.07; 5.99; 6.29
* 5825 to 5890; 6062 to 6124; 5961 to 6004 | 1.6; 6.31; 5.9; 5.97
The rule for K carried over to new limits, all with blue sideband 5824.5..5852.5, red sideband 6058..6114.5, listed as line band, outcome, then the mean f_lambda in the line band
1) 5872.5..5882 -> -1.3 Angstrom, 7.07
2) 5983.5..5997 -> 0.4 Angstrom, 5.91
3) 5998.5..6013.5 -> 0.5 Angstrom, 5.92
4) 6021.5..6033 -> 0.1 Angstrom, 6.04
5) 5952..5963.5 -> -0.3 Angstrom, 6.28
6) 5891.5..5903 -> 1.1 Angstrom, 5.59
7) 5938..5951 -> -0.1 Angstrom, 6.21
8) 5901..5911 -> 0.5 Angstrom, 5.88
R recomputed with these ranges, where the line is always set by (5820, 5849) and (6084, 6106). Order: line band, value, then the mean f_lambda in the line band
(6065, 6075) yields -0.4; 6.14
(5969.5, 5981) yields 0.6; 5.76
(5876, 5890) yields -0.1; 6.28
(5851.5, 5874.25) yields -0.1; 6.31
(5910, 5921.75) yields 0.1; 6.1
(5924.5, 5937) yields 0.0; 6.16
